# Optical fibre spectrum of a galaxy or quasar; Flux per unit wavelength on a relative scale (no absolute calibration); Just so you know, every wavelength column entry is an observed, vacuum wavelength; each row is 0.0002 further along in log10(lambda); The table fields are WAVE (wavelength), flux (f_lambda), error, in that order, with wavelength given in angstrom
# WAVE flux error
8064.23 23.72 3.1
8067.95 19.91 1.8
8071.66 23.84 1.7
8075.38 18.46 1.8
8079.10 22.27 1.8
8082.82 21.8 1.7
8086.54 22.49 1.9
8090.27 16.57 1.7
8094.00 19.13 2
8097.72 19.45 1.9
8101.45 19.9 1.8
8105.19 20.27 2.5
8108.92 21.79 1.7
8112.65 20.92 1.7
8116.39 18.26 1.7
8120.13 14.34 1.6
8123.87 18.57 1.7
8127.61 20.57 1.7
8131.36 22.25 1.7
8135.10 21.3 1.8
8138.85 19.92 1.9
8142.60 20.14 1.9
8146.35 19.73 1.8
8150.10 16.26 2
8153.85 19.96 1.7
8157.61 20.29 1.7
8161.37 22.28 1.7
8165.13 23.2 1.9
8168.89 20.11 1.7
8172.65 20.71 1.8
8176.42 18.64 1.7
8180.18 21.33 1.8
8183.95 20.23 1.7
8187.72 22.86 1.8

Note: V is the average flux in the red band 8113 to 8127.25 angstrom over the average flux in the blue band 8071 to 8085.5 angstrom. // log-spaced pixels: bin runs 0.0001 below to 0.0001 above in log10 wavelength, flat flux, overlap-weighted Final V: 0.83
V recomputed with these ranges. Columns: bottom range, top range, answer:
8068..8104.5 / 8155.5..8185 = 1.02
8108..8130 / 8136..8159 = 1.02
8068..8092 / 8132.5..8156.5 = 0.94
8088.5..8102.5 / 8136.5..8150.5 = 1.04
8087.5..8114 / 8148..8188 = 1.03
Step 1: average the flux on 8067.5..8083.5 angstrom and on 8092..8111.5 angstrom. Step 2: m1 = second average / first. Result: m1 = 0.94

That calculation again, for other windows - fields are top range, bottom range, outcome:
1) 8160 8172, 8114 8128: 1.22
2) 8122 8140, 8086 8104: 1.06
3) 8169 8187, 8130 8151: 1.02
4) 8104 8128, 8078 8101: 0.95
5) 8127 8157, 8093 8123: 1.04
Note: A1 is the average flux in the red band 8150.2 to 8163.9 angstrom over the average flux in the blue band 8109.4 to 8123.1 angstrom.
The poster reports 1.1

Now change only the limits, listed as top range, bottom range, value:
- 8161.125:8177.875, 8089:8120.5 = 1.09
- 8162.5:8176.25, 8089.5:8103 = 1.11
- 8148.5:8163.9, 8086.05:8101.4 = 1.04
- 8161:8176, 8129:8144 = 1.01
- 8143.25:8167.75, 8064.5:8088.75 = 0.94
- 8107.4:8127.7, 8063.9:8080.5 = 0.88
